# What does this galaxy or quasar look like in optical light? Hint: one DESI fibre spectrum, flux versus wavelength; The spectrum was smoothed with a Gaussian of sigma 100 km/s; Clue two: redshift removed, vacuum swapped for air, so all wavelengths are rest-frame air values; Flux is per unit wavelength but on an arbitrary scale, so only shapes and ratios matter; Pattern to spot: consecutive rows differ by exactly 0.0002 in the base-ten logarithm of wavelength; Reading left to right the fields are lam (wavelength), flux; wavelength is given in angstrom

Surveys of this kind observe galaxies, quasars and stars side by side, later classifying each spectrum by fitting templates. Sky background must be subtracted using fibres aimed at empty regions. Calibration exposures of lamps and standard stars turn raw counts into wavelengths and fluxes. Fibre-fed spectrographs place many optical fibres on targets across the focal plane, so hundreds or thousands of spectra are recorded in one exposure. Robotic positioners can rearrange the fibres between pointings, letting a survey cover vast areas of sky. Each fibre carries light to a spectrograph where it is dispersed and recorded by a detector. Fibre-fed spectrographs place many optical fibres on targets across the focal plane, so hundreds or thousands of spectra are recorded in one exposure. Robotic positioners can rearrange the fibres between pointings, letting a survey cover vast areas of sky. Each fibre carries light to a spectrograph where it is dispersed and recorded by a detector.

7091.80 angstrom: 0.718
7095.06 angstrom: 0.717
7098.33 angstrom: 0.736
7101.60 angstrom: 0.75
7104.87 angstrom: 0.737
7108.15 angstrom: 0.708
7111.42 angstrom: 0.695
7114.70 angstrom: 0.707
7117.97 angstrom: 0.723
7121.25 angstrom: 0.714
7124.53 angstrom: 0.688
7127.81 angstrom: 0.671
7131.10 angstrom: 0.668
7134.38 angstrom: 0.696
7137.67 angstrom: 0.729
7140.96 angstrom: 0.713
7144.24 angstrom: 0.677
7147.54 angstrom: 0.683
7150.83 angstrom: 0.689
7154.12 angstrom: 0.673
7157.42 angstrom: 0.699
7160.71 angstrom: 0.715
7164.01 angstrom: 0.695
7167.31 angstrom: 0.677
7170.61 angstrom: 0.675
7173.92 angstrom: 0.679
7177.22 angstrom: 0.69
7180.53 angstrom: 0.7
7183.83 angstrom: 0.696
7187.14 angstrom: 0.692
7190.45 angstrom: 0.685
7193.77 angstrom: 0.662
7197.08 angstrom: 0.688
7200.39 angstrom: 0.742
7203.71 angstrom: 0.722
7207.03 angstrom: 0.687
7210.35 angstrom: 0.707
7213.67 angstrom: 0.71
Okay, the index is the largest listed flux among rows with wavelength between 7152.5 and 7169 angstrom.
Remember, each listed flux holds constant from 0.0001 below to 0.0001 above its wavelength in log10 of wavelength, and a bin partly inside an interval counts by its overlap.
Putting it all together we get 0.715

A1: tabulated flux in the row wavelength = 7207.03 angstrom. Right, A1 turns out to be 0.687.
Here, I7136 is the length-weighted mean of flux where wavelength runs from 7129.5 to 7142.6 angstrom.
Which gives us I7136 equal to 0.702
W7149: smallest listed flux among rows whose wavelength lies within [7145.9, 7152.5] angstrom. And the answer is 0.683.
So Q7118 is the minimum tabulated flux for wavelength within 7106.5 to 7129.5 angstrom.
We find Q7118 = 0.671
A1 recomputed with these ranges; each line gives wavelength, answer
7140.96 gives 0.713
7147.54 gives 0.683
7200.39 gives 0.742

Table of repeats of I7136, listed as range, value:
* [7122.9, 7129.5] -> 0.679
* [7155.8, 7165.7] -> 0.703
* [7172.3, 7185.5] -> 0.692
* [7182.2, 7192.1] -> 0.691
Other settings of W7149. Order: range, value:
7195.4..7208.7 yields 0.687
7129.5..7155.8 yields 0.668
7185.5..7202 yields 0.662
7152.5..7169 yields 0.673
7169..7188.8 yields 0.675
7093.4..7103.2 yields 0.717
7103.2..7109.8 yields 0.708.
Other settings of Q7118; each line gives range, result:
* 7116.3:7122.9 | 0.714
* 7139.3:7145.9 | 0.677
